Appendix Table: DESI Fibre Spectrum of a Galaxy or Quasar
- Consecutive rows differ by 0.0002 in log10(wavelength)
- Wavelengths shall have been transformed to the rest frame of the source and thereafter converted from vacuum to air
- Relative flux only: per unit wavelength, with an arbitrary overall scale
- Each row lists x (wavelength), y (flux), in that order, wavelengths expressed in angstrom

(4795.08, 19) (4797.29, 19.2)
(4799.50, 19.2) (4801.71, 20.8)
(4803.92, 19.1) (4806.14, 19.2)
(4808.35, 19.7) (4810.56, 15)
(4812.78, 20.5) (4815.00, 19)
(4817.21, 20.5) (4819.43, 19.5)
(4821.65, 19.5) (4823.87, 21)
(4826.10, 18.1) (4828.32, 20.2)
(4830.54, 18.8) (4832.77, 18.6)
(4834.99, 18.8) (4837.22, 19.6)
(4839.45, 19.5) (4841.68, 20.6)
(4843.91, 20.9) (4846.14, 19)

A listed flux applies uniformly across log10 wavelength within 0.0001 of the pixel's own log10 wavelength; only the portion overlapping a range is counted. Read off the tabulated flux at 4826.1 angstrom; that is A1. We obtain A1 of 18.1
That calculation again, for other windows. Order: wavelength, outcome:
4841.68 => 20.6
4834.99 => 18.8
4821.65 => 19.5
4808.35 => 19.7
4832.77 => 18.6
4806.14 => 19.2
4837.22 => 19.6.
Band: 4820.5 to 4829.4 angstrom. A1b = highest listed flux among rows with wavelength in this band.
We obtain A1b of 21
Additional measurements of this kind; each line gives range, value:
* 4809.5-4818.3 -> 20.5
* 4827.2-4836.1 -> 20.2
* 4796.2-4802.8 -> 20.8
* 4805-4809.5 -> 19.7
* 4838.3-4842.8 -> 20.6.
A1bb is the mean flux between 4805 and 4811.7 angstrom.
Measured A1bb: 18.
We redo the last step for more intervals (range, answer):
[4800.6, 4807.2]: 19.7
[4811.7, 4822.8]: 19.8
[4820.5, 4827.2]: 19.5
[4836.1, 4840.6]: 19.5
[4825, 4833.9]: 18.9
